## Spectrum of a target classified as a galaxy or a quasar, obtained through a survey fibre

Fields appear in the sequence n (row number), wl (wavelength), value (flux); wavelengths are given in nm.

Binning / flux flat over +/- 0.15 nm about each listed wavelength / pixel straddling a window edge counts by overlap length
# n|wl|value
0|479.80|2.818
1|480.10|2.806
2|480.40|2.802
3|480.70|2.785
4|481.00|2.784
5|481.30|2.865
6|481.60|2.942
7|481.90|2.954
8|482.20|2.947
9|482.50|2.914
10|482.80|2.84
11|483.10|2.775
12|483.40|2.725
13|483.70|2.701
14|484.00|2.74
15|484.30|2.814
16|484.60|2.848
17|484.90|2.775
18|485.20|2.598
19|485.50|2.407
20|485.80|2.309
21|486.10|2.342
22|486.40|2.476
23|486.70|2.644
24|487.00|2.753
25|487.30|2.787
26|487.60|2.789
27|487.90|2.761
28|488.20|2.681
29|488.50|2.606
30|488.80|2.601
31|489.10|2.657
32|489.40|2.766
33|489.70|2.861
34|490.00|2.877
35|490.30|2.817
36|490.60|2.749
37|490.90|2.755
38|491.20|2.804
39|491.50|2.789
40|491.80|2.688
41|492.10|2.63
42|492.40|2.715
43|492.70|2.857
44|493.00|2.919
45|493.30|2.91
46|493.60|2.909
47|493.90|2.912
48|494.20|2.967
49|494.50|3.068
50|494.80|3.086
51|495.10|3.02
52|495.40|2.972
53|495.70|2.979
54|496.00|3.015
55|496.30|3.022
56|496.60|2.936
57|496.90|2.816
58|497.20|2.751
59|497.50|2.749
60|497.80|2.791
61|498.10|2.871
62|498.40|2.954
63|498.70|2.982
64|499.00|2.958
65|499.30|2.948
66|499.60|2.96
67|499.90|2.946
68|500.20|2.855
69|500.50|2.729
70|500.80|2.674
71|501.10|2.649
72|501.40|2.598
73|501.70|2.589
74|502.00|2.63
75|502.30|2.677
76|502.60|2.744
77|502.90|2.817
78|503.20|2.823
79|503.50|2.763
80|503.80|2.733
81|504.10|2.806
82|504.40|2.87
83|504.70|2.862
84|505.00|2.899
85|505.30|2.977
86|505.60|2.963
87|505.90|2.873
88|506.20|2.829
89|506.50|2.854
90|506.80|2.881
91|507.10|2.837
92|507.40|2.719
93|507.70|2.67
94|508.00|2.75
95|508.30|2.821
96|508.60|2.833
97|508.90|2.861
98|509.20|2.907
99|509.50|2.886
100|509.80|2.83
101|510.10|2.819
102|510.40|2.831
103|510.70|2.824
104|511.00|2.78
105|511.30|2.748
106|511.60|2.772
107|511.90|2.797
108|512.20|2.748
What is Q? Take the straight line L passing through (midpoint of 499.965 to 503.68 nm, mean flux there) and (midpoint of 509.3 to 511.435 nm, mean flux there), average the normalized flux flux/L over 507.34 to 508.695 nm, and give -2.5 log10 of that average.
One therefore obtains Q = 0.01 mag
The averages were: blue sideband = 2.72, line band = 2.76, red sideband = 2.82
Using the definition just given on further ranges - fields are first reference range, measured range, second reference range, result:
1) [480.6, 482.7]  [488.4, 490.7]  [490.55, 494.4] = 0.036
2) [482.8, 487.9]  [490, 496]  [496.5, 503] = -0.053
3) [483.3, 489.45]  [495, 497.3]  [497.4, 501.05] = -0.048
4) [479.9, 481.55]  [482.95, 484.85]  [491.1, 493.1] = 0.014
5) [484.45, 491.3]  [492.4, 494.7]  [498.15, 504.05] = -0.075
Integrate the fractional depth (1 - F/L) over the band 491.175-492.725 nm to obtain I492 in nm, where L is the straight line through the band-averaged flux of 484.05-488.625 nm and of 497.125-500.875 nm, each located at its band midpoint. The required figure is 0.004 nm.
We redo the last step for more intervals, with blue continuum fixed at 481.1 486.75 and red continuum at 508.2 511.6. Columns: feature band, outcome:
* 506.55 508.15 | 0.023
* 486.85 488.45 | -0.006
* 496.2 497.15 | -0.044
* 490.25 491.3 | -0.011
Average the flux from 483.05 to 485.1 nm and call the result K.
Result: 2.76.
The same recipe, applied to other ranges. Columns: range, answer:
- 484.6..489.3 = 2.62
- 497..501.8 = 2.82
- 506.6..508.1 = 2.77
